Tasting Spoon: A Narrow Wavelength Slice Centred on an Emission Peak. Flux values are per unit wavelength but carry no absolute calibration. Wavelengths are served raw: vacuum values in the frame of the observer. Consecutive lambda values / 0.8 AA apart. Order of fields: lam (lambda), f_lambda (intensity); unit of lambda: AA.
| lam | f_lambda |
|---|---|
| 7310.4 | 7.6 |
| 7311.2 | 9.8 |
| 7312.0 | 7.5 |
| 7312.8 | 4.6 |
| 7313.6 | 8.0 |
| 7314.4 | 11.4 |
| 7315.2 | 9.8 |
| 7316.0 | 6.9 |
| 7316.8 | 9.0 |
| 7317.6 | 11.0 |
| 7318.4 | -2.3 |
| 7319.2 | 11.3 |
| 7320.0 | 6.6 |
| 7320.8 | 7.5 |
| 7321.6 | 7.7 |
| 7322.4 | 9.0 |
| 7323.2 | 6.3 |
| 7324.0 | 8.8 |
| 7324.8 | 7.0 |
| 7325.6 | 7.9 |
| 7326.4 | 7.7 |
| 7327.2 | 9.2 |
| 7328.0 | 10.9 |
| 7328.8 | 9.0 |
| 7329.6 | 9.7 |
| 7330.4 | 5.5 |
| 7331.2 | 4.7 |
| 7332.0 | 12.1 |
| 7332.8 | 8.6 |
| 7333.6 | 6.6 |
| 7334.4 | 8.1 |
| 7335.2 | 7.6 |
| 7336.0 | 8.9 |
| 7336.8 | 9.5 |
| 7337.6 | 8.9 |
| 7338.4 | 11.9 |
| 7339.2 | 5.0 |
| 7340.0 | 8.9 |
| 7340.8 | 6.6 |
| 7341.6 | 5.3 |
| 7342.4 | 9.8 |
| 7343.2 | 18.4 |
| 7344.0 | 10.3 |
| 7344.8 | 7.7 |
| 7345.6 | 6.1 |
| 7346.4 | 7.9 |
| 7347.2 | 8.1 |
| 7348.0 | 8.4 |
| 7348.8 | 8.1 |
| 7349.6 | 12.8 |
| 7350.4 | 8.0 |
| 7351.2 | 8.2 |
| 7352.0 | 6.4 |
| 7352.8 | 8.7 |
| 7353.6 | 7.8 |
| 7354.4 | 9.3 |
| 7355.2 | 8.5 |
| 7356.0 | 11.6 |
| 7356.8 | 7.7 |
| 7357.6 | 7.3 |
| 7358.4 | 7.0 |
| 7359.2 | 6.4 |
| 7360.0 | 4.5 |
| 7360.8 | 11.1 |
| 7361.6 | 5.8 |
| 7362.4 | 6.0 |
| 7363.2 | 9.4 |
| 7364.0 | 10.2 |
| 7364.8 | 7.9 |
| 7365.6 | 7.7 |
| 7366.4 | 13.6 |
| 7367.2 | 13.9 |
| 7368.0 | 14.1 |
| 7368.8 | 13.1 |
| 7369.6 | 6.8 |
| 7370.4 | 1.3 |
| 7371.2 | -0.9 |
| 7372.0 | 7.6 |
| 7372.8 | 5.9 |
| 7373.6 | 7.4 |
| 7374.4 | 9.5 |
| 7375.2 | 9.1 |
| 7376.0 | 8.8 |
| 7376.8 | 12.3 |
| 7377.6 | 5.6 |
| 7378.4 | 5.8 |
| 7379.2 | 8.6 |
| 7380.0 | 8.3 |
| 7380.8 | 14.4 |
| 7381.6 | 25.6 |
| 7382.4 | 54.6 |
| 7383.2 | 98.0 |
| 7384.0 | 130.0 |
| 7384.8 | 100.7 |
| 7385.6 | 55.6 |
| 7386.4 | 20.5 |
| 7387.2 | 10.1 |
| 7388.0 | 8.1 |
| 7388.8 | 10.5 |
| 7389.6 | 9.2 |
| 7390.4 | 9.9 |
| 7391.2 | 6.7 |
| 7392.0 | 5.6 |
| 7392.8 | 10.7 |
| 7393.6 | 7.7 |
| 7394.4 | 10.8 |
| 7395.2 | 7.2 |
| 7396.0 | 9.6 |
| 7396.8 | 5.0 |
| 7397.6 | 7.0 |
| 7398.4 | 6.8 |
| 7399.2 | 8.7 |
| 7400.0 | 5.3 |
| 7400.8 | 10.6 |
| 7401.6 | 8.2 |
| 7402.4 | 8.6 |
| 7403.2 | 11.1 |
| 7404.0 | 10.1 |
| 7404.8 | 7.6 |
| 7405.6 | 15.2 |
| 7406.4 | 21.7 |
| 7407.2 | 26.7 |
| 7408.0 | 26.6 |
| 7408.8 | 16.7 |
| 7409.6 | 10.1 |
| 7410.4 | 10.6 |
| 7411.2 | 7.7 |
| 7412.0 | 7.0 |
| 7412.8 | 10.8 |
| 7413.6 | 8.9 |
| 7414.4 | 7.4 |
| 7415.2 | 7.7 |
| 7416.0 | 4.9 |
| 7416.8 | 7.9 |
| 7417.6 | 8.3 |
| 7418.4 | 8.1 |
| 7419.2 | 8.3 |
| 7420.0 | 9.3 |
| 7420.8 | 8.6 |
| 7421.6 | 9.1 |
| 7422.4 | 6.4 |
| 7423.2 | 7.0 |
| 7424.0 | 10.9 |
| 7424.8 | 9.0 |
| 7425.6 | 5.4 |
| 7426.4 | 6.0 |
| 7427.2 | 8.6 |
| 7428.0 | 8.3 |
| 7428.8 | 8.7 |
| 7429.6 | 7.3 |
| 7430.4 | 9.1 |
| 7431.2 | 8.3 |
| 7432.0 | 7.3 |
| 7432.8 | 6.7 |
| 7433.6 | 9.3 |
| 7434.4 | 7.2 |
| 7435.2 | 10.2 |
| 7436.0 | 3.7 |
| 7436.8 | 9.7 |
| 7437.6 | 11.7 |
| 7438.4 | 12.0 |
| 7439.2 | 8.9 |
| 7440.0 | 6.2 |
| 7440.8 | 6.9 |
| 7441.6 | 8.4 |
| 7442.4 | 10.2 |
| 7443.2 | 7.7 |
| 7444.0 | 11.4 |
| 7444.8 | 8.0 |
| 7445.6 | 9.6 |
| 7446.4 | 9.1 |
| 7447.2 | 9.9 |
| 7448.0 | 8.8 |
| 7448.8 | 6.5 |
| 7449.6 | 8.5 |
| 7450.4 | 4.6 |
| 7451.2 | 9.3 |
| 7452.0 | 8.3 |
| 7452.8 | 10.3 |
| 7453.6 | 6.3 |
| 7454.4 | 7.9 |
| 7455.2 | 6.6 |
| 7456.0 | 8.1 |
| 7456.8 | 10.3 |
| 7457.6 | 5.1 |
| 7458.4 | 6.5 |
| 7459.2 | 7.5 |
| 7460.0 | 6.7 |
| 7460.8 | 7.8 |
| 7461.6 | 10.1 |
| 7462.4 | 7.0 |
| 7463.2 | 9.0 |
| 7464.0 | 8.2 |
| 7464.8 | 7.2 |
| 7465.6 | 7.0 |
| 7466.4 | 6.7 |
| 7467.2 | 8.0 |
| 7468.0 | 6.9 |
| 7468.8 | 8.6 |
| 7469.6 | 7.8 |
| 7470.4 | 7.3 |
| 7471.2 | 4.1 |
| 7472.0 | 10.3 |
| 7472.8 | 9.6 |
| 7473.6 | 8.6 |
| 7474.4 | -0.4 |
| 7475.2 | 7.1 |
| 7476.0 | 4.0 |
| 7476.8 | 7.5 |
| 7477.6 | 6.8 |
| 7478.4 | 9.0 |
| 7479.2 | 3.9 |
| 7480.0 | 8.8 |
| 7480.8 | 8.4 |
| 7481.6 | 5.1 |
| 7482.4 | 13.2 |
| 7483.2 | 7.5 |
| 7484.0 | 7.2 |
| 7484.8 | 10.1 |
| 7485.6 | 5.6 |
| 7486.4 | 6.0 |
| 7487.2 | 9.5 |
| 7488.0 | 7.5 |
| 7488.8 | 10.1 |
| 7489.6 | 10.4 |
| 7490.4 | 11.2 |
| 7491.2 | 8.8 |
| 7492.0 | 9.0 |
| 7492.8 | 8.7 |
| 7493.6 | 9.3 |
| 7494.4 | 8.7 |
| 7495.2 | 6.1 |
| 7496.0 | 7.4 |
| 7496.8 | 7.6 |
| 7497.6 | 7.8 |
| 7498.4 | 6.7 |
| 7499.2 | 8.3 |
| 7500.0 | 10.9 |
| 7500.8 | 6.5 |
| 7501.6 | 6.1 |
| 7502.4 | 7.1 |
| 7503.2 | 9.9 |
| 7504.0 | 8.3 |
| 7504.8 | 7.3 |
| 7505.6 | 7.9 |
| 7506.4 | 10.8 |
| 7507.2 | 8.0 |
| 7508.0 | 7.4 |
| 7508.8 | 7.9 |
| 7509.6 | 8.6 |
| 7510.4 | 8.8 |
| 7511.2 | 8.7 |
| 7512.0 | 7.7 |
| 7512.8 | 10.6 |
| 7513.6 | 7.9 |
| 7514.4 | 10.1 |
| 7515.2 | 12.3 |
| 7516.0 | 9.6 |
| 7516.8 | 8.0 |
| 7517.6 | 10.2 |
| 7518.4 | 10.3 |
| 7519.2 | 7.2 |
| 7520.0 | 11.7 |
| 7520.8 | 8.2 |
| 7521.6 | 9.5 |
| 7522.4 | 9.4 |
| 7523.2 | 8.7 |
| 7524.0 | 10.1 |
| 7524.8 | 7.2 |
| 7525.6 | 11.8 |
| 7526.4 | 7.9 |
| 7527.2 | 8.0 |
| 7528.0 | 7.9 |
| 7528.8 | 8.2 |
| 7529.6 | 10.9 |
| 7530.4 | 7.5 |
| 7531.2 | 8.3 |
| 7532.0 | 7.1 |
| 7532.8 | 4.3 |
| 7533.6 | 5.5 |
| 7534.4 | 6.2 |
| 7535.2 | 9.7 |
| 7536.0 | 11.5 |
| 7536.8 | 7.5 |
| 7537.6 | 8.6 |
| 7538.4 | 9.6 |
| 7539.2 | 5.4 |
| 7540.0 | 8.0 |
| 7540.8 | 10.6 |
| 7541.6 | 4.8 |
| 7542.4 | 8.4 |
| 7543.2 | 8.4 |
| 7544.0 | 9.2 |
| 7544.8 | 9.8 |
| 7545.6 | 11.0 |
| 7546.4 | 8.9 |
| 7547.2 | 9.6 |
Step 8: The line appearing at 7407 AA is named [N II]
